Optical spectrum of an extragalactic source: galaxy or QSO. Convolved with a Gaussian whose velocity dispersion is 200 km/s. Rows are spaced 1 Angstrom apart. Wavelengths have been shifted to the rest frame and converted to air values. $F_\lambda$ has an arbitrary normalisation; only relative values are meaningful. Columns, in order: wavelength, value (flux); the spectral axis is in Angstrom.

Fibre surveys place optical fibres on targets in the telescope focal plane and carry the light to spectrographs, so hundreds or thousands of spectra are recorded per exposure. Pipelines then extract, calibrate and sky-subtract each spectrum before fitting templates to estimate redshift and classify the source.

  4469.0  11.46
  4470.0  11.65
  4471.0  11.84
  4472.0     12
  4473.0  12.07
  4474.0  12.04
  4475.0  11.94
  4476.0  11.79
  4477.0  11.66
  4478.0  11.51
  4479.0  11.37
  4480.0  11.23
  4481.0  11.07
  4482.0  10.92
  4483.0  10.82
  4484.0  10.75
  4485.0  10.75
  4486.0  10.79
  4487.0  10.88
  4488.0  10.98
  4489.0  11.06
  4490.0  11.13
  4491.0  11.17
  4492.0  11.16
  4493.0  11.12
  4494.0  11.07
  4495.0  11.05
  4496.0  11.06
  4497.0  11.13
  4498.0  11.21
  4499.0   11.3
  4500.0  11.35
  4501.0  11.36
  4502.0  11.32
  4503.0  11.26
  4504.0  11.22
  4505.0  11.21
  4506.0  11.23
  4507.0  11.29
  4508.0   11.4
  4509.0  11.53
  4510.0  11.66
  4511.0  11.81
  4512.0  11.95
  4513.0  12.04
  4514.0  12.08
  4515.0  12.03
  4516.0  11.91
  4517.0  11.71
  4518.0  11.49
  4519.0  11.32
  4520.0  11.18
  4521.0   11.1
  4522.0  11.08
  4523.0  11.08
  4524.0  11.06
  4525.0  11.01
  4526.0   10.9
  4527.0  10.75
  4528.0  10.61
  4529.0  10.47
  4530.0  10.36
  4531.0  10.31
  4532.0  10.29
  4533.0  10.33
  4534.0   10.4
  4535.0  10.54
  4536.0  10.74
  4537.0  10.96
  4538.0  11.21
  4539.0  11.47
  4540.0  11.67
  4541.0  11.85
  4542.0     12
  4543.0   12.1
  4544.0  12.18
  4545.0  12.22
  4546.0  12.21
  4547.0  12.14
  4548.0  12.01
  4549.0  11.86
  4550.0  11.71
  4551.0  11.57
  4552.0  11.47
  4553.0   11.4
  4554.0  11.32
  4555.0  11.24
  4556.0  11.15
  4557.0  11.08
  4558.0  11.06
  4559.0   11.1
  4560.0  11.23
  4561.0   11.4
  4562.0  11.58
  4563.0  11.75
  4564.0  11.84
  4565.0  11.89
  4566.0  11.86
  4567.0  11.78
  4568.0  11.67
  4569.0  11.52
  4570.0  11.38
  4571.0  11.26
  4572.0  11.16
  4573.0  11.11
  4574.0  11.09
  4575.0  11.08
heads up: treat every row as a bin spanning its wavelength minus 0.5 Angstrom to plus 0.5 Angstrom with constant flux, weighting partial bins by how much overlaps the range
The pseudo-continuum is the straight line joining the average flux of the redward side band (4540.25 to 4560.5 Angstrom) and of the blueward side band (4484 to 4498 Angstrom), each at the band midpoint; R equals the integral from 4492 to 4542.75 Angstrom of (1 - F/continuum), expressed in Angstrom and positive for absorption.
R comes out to 0.4 Angstrom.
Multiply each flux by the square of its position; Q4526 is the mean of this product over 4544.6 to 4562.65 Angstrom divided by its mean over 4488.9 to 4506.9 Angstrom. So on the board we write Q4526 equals 1.06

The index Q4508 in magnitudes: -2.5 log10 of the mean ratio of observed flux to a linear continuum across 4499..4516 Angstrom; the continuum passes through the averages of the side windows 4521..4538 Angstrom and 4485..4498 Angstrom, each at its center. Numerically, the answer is -0.06 mag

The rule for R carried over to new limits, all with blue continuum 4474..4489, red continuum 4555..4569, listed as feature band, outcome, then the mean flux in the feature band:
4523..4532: 0.54 Angstrom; 10.7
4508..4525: -0.33 Angstrom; 11.5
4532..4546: 0.06 Angstrom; 11.4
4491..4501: 0.07 Angstrom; 11.2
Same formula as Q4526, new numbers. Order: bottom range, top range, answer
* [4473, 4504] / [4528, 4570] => 1.04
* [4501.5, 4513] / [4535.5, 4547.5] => 1.04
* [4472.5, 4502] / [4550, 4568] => 1.05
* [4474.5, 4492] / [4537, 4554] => 1.08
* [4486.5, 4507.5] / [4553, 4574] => 1.05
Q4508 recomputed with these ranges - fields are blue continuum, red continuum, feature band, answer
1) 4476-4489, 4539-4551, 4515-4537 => 0.07 mag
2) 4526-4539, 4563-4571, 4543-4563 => -0.03 mag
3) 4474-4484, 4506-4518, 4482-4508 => 0.04 mag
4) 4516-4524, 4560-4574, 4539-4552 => -0.05 mag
